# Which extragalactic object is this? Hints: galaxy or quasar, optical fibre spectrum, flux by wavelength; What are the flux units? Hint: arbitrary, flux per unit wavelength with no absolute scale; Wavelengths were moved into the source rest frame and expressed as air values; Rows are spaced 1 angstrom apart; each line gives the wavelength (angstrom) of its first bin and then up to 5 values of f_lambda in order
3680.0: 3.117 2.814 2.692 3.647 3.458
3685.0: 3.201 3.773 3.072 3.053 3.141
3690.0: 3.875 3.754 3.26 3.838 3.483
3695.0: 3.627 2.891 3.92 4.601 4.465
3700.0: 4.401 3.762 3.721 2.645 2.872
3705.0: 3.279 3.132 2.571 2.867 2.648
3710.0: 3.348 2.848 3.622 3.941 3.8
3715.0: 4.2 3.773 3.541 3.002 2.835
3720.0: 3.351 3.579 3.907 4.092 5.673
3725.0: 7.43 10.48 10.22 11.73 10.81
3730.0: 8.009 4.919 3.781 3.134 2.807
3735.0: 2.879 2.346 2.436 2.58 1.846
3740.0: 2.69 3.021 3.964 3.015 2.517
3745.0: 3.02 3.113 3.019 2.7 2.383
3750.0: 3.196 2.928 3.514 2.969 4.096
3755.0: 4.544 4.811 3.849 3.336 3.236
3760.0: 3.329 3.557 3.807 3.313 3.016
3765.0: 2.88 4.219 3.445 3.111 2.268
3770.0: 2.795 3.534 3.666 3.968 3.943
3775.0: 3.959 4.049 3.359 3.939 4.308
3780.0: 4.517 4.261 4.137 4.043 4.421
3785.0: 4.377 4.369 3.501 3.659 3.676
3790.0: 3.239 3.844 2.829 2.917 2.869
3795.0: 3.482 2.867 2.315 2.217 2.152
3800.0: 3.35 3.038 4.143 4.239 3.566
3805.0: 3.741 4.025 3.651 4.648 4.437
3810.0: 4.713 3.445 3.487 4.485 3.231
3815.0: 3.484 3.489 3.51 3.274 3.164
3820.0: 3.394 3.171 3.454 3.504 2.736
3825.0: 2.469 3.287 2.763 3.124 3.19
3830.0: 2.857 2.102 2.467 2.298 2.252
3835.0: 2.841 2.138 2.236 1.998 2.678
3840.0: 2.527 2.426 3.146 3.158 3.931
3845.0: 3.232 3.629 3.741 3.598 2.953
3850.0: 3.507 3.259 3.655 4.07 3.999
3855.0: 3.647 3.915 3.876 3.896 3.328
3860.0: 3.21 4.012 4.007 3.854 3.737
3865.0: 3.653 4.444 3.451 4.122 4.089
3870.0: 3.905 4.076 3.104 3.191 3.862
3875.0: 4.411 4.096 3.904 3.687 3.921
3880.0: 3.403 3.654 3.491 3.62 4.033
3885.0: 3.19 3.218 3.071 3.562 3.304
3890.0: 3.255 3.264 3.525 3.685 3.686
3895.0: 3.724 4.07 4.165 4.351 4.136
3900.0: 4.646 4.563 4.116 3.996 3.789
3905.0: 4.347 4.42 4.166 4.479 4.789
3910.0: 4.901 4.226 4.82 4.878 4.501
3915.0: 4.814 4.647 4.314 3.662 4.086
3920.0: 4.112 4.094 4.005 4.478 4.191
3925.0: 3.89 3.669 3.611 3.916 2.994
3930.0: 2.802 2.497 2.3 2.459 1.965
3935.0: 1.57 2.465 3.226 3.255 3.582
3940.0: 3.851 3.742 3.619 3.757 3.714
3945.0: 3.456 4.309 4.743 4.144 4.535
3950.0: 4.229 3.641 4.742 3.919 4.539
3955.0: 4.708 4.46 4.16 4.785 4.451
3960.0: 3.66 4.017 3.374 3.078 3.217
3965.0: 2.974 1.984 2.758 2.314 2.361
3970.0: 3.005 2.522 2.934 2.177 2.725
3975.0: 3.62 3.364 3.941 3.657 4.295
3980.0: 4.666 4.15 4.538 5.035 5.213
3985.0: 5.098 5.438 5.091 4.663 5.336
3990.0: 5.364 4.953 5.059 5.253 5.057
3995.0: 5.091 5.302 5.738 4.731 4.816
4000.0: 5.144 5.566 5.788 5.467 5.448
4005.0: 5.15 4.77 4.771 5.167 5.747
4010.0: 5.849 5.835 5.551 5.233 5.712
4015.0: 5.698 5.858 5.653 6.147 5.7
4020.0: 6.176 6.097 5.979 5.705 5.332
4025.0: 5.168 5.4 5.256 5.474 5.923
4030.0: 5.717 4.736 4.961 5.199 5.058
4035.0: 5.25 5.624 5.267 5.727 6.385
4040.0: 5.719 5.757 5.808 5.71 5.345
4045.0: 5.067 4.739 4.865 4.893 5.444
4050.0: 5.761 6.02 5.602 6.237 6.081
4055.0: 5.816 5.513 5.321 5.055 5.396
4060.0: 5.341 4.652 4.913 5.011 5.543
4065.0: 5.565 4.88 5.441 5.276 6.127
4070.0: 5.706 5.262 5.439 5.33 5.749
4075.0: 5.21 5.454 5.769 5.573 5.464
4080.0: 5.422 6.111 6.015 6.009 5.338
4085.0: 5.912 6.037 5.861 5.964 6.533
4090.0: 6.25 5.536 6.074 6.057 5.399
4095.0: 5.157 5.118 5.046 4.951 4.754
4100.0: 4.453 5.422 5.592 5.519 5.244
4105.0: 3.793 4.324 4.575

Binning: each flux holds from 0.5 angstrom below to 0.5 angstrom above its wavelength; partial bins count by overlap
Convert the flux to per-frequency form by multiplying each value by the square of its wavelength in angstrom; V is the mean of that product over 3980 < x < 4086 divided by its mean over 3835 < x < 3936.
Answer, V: 1.59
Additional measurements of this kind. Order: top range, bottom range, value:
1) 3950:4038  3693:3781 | 1.40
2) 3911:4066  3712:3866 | 1.40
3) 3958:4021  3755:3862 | 1.47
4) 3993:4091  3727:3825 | 1.72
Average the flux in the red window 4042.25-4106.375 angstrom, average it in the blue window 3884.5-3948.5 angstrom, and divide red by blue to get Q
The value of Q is 1.4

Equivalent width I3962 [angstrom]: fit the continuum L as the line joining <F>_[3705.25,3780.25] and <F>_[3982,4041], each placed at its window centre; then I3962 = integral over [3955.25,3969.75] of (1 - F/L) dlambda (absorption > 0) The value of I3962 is 4.8 angstrom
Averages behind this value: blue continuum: 3.9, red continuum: 5.4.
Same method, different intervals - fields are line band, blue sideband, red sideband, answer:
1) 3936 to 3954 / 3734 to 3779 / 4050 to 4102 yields 2.84 angstrom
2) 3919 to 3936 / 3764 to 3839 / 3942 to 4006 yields 3.06 angstrom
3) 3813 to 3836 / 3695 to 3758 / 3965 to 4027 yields 6.78 angstrom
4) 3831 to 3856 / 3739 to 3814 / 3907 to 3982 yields 3.73 angstrom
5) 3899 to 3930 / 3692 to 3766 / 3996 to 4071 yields 4.09 angstrom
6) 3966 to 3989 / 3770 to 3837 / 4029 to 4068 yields 5.02 angstrom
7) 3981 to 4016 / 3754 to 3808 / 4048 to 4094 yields -0.94 angstrom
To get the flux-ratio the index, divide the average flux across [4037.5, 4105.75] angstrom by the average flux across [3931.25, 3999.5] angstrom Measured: 1.40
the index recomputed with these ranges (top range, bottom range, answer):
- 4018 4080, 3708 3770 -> 1.39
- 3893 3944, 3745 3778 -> 1.12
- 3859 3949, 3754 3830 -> 1.07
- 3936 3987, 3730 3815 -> 1.09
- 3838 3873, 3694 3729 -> 0.81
